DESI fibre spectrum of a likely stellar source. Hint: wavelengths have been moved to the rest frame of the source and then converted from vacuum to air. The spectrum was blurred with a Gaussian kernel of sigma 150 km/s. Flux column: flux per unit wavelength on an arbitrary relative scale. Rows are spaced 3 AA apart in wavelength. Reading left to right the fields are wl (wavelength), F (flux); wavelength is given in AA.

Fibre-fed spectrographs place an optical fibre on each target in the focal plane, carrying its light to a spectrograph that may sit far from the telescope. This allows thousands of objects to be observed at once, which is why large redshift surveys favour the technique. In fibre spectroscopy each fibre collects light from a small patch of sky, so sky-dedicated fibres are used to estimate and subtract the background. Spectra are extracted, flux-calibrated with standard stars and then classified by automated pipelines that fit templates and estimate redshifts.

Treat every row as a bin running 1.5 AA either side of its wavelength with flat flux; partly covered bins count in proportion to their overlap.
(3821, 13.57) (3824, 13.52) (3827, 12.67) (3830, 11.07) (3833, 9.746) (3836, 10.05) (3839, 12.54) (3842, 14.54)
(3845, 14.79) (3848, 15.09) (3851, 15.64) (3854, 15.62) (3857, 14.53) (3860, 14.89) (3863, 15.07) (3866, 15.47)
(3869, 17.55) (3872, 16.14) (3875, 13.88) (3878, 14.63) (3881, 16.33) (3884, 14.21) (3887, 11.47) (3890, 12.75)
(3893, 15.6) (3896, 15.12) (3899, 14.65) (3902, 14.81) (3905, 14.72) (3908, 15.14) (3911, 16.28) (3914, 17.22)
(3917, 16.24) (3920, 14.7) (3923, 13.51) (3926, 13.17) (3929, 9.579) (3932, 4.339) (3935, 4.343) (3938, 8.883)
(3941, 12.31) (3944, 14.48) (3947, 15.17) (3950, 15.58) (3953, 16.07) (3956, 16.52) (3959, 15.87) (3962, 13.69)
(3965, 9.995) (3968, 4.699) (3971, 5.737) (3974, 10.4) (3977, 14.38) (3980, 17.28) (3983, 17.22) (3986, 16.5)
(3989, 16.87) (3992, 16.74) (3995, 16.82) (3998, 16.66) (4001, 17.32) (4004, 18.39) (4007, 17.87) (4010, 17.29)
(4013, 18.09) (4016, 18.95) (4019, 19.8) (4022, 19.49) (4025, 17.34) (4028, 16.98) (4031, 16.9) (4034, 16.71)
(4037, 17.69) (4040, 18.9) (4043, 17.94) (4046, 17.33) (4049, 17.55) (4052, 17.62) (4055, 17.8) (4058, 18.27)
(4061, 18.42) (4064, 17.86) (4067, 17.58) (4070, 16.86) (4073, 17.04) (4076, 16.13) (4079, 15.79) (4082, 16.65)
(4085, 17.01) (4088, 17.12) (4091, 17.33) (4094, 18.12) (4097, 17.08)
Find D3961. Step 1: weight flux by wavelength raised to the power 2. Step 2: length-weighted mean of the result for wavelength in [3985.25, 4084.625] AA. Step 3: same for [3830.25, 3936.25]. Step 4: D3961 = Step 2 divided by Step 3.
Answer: 1.4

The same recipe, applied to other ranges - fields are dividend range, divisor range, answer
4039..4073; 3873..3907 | 1.34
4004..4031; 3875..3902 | 1.35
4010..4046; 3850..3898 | 1.30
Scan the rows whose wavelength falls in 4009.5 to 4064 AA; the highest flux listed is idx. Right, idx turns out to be 19.8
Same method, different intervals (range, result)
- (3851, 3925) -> 17.55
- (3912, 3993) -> 17.28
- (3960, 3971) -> 13.69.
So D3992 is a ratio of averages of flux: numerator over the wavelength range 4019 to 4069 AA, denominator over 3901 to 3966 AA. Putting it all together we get 1.34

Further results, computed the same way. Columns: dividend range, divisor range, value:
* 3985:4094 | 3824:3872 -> 1.25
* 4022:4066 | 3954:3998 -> 1.28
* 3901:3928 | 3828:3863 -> 1.11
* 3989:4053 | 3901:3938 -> 1.40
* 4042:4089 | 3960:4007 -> 1.21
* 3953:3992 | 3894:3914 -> 0.88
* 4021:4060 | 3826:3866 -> 1.30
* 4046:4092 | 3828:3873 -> 1.22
